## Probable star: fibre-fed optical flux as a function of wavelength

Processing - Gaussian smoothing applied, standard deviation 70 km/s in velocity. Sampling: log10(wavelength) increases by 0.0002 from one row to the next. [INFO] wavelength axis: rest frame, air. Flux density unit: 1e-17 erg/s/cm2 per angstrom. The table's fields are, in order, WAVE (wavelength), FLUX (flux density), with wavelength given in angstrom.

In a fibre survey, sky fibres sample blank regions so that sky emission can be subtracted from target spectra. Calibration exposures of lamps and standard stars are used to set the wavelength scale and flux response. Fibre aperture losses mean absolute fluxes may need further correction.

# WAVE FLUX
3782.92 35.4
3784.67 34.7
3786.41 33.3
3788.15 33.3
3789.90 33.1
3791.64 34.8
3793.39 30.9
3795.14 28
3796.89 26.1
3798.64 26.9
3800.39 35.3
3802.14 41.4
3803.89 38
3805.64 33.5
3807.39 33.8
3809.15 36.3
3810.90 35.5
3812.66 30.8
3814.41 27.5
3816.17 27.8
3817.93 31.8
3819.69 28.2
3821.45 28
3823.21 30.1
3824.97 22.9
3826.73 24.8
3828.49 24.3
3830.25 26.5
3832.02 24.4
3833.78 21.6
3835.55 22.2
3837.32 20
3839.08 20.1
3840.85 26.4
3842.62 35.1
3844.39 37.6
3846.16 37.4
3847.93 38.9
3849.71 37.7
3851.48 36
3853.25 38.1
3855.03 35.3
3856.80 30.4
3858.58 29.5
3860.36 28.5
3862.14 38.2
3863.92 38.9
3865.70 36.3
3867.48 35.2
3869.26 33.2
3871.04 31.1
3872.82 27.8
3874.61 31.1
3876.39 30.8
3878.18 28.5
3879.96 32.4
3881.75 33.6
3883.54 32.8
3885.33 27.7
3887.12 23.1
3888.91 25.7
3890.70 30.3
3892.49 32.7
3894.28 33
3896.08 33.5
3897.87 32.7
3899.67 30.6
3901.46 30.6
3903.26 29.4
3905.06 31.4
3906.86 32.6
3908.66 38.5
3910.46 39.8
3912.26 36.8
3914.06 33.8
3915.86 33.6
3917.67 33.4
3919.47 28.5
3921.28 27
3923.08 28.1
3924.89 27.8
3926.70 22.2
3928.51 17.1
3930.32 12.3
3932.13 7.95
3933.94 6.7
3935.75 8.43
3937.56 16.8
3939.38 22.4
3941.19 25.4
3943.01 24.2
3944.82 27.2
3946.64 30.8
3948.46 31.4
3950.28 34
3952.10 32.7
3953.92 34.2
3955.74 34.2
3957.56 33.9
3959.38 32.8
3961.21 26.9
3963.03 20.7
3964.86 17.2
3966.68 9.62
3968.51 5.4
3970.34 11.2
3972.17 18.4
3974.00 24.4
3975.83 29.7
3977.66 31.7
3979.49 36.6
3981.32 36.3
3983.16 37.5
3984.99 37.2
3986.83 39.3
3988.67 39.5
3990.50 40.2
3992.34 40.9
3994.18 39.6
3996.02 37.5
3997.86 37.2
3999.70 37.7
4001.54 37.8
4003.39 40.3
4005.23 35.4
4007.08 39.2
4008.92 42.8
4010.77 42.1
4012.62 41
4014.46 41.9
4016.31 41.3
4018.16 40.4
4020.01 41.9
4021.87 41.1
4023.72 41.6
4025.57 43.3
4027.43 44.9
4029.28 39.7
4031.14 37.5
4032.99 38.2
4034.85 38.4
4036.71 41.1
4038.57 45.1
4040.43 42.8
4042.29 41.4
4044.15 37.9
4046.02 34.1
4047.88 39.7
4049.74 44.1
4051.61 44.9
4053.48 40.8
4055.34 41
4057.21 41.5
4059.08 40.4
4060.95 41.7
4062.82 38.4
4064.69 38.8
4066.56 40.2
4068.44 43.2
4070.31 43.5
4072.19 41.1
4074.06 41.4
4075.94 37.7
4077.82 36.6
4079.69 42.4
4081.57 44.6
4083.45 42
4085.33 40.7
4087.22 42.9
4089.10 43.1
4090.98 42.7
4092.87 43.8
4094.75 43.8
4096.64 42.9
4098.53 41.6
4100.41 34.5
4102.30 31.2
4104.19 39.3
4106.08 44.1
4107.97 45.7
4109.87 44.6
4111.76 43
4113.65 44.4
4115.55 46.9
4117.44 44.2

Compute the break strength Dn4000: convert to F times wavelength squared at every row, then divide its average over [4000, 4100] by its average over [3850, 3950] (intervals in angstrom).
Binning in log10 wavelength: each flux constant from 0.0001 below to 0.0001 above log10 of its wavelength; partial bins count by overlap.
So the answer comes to 1.5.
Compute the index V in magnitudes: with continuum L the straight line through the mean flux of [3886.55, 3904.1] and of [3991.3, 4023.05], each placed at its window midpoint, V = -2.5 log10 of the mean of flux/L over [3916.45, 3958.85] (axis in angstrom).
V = 0.34 mag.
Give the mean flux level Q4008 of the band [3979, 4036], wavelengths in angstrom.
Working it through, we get 39.7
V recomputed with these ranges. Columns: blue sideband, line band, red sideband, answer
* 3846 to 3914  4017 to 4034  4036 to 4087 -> -0.04 mag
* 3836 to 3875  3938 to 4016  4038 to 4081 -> 0.18 mag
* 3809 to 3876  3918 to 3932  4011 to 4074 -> 0.46 mag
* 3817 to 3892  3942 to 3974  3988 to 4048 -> 0.41 mag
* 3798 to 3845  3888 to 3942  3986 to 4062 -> 0.26 mag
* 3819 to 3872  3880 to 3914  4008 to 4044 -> 0.06 mag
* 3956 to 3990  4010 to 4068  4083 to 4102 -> -0.17 mag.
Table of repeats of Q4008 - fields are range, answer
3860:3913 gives 32.3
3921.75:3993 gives 26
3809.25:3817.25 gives 31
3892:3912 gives 33.3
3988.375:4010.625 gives 39.1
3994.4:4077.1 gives 40.5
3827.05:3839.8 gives 22.9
